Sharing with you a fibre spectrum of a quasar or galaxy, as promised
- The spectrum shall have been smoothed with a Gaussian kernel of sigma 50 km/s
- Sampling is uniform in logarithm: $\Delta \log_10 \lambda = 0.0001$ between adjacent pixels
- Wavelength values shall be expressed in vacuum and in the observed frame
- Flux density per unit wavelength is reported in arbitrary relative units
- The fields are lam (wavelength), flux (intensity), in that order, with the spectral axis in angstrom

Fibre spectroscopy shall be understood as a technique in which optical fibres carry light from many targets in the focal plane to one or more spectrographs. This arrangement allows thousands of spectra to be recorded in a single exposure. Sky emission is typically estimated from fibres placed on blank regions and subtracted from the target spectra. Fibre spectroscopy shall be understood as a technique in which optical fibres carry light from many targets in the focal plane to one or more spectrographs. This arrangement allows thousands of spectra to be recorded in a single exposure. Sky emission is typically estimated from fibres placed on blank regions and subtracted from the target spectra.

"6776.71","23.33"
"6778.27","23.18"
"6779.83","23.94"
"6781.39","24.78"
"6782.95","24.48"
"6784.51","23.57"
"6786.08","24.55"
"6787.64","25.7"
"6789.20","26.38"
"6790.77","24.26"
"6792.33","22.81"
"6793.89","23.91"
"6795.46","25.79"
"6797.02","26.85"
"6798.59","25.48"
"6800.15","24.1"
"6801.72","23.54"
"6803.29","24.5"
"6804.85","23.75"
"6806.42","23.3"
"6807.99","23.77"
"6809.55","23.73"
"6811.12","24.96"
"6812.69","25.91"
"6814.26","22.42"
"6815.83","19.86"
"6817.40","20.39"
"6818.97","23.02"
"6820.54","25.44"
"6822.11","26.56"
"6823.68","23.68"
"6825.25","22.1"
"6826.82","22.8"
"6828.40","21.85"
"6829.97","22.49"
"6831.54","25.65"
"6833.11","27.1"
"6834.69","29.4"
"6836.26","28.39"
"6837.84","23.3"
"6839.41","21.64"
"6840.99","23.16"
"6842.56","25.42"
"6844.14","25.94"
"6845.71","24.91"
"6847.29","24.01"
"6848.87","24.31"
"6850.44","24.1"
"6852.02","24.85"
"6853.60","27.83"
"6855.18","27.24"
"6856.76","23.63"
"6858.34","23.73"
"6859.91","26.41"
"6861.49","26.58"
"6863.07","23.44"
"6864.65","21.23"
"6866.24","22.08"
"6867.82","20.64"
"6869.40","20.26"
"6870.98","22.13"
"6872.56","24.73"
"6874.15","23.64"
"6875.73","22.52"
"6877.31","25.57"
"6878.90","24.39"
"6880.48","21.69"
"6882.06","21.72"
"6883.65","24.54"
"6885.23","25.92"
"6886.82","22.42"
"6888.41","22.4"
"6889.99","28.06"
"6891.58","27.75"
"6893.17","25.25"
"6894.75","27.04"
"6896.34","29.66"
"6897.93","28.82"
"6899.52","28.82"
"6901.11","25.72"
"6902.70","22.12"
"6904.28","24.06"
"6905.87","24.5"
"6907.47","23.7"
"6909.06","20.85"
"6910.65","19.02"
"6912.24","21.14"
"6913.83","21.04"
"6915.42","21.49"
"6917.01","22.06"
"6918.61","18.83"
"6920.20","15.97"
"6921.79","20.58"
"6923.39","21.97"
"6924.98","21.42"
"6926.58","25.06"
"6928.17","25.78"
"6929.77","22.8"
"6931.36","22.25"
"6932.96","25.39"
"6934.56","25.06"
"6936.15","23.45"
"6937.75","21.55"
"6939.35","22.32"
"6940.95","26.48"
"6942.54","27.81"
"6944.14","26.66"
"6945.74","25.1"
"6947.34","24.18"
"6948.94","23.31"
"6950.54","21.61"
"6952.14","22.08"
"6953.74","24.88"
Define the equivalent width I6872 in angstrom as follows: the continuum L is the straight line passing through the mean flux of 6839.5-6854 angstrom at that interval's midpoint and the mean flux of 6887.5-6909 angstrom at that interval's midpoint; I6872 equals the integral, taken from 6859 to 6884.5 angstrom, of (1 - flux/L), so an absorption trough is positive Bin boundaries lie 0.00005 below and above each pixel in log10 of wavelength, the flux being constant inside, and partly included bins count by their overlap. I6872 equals 2.0 angstrom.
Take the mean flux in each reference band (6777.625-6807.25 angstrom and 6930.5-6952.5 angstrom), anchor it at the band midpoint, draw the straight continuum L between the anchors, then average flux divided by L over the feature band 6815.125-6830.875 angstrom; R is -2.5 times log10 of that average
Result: 0.07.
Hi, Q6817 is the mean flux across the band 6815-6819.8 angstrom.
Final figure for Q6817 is 21.1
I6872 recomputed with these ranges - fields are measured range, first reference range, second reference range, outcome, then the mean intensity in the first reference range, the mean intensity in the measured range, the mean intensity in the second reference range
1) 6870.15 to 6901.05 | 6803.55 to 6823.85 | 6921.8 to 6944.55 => -1.7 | 23.6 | 25.1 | 24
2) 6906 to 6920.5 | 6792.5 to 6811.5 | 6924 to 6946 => 2.1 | 24.4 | 20.8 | 24.3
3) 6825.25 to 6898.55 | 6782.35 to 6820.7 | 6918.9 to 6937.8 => -3.8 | 24.1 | 24.5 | 22.6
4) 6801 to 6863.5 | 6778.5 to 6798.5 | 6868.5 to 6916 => 0.1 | 24.7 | 24.4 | 24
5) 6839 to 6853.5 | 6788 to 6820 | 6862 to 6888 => -0.7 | 24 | 24.5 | 23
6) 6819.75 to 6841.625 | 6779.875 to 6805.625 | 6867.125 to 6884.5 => -0.6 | 24.6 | 24.5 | 22.9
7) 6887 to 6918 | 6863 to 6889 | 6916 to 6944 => -1.9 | 22.9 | 24.3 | 23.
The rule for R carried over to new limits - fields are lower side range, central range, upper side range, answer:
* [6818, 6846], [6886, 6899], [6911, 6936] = -0.16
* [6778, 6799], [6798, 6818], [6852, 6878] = 0.04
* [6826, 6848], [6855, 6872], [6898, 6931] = 0.03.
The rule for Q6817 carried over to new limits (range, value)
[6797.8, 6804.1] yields 24.4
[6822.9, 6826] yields 22.9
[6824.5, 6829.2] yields 22.2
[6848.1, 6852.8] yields 24.4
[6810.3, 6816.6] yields 23.3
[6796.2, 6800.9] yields 25.5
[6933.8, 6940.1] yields 23.1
